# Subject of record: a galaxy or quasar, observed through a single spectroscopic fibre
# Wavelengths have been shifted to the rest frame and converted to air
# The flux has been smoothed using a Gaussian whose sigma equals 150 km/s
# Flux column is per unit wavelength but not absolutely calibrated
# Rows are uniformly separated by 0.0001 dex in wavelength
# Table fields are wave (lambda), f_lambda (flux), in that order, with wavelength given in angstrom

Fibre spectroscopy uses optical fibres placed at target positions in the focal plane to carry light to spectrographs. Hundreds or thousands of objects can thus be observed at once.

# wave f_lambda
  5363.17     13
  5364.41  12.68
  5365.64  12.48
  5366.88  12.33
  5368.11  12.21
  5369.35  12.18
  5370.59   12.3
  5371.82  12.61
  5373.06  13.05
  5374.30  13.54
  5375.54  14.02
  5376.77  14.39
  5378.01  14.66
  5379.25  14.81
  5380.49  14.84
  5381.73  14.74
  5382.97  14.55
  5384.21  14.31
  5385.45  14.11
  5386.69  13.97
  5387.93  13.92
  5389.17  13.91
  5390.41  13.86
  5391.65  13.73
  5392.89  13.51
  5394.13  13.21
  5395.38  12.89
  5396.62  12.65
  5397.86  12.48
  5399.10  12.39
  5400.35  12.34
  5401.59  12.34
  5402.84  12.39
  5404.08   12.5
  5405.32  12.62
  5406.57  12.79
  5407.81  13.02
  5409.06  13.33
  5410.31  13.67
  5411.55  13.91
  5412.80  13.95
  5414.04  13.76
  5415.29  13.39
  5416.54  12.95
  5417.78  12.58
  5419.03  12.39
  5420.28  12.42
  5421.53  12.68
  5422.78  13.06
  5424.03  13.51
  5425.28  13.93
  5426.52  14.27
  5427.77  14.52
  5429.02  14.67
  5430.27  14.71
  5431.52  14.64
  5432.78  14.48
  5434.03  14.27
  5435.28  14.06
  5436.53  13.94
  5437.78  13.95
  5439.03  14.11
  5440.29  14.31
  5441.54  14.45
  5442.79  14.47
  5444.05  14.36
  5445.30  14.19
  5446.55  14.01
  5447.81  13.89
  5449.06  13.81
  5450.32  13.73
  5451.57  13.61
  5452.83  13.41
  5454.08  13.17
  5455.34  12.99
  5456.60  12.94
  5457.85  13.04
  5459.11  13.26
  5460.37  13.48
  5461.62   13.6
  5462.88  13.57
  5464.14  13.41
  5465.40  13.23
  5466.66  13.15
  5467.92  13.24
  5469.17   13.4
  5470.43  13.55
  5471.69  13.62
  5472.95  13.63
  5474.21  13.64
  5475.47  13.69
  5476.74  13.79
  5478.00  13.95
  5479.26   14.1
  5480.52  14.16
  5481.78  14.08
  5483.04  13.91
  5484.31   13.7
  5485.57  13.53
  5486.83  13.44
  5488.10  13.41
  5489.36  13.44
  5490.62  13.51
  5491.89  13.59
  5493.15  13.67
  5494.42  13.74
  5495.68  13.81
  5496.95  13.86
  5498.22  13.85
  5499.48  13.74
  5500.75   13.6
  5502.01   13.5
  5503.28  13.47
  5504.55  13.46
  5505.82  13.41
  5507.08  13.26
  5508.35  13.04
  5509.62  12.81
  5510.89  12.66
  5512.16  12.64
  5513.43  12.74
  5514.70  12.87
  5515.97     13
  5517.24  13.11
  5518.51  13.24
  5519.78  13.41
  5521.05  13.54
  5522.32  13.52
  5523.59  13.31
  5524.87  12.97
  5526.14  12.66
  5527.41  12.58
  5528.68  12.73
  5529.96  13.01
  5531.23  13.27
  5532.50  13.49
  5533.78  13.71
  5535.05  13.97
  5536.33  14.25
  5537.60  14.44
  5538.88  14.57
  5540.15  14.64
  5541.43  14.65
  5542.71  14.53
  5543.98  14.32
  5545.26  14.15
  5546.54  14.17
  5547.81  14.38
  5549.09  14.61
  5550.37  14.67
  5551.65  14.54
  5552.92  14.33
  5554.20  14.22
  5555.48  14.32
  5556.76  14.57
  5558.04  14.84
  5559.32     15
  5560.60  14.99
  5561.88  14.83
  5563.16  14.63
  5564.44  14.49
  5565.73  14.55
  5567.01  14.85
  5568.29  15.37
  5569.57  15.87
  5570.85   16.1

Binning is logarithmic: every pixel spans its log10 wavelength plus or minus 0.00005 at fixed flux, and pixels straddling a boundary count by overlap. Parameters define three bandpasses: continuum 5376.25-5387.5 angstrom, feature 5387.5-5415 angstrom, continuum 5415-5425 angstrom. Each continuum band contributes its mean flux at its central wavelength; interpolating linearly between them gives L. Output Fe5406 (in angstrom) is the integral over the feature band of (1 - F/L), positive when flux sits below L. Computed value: 1.0 angstrom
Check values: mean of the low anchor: 14.5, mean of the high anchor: 12.9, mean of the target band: 13.1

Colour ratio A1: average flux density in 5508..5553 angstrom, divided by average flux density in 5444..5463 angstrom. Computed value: 1.0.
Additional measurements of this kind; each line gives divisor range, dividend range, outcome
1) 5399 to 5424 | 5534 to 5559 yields 1.11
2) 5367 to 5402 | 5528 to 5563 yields 1.06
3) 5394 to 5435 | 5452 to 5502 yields 1.02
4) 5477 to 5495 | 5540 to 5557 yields 1.05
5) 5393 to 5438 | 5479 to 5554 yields 1.02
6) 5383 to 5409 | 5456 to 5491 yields 1.03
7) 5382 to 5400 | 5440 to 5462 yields 1.01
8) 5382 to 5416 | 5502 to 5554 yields 1.02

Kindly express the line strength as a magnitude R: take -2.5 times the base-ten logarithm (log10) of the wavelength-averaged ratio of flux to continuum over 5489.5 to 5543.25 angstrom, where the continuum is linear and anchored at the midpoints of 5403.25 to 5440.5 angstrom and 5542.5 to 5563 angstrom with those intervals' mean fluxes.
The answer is 0.06 mag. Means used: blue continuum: 13.6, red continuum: 14.5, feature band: 13.5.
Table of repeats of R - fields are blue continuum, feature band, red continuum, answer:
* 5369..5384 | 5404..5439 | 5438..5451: 0.03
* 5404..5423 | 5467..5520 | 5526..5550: 0.01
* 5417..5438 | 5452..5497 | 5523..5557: 0.02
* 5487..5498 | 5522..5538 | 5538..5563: 0.07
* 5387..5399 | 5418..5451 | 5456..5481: -0.04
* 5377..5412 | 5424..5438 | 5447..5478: -0.06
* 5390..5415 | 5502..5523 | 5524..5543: 0.03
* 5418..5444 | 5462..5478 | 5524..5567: 0.04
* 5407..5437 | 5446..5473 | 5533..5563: 0.04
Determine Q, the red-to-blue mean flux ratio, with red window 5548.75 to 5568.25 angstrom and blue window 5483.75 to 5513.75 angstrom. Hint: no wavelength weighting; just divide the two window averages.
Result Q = 1.09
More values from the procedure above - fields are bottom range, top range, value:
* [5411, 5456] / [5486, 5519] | 0.97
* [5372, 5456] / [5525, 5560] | 1.03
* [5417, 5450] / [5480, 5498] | 0.99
